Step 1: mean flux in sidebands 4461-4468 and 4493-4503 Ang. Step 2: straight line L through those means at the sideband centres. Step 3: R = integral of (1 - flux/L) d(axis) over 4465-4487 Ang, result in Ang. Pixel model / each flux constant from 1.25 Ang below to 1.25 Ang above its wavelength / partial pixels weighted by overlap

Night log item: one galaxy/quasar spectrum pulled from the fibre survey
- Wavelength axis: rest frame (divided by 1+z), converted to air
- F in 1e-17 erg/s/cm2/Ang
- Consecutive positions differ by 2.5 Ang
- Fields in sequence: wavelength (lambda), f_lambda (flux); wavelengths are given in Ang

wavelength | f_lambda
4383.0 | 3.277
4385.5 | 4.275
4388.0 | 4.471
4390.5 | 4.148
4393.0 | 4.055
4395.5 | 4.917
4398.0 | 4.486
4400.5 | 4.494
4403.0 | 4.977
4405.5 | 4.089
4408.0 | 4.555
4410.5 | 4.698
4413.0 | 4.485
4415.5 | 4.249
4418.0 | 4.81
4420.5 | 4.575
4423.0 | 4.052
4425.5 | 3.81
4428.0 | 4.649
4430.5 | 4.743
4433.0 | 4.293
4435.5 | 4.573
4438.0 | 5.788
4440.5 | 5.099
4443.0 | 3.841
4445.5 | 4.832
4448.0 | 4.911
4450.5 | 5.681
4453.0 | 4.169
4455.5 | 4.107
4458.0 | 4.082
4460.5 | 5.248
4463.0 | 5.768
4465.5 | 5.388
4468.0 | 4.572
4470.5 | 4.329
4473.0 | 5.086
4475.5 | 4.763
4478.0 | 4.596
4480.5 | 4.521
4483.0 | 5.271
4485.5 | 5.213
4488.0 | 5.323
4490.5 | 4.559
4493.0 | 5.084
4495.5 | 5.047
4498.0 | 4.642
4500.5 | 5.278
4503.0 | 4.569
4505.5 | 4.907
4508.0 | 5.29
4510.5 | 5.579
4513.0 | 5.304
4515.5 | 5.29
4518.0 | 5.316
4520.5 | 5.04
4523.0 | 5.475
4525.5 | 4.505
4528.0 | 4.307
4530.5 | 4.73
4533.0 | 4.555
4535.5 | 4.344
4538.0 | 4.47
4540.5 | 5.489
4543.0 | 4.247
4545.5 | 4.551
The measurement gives 1.56 Ang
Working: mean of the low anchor 5.36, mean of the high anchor 4.95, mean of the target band 4.85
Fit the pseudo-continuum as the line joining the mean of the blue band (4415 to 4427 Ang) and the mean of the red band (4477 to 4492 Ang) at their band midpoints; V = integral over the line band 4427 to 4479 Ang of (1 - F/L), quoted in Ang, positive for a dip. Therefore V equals -2.0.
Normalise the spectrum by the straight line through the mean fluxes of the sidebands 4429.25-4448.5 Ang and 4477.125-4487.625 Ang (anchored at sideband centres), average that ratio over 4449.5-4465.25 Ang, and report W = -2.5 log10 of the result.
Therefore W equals -0.006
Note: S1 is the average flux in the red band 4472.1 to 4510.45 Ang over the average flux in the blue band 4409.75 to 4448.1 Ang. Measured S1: 1.08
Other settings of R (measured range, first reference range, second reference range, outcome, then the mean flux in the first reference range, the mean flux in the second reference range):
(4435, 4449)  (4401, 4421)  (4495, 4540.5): -0.6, 4.55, 4.94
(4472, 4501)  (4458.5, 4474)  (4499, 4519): 0.9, 5.02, 5.18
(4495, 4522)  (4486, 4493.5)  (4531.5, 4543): -1.4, 5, 4.66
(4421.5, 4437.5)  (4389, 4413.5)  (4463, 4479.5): 0.7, 4.49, 4.86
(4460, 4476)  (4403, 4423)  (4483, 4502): -0.5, 4.5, 5.03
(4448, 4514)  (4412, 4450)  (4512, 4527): -0.4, 4.6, 5.14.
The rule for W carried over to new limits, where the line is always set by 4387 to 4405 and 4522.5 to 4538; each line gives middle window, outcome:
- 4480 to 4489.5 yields -0.12 mag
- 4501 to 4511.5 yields -0.11 mag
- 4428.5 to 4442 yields -0.08 mag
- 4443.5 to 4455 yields -0.06 mag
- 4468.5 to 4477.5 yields -0.04 mag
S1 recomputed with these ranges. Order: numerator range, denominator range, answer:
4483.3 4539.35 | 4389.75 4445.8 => 1.09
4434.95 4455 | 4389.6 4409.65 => 1.08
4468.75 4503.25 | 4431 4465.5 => 1.01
